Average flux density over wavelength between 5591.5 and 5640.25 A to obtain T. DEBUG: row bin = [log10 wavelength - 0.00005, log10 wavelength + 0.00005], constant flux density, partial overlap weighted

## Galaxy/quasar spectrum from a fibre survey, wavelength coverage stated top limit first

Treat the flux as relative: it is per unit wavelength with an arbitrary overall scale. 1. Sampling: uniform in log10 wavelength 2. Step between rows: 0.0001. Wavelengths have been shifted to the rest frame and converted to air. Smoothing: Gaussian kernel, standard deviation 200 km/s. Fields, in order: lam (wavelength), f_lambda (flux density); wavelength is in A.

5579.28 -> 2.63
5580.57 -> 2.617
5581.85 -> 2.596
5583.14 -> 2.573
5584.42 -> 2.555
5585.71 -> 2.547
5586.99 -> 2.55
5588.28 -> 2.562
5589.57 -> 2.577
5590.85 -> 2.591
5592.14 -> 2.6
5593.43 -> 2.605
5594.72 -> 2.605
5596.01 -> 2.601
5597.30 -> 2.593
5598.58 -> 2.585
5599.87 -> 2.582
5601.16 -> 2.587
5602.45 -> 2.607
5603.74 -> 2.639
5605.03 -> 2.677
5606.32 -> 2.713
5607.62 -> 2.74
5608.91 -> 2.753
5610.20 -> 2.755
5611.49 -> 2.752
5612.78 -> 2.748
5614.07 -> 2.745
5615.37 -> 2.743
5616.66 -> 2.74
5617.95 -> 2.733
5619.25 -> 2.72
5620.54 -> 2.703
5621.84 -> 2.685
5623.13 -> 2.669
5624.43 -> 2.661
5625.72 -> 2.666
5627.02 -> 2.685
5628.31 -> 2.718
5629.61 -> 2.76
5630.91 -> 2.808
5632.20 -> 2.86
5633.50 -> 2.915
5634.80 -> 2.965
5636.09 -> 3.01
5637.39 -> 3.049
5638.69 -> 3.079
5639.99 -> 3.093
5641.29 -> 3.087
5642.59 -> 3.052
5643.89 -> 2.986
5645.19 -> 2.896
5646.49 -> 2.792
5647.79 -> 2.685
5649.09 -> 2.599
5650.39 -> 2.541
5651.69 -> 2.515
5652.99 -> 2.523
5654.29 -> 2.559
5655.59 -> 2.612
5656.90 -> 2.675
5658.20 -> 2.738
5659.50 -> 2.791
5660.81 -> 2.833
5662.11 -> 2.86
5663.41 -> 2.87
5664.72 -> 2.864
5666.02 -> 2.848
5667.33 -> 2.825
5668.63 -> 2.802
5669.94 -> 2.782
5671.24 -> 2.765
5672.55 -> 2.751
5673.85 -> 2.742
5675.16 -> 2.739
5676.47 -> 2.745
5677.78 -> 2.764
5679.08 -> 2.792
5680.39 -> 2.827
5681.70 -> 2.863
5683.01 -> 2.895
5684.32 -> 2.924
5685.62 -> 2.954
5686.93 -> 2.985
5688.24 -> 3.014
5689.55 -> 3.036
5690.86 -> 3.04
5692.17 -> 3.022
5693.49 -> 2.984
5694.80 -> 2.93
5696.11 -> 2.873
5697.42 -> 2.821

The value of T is 2.74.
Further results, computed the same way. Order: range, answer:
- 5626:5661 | 2.81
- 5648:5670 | 2.72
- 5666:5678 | 2.77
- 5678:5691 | 2.93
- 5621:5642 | 2.86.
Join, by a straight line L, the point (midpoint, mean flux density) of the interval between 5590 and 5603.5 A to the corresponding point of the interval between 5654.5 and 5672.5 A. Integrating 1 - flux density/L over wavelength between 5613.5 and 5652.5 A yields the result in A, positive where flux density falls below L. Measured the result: -1.5 A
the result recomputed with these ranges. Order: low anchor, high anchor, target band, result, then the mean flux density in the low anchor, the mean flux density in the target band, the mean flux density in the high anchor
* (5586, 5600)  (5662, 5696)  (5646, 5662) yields 0.7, 2.59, 2.66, 2.87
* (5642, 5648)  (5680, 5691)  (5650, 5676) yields 1.6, 2.89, 2.73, 2.95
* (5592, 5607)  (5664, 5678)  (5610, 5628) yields -0.4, 2.62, 2.71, 2.78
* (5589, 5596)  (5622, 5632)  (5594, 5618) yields -0.3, 2.6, 2.68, 2.72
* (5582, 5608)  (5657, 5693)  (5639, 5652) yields -0.4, 2.6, 2.84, 2.85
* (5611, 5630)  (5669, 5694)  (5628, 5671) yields -0.5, 2.71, 2.82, 2.87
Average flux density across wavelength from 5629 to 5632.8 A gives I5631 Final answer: 2.81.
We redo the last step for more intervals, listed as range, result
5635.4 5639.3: 3.05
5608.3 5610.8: 2.76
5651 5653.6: 2.52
